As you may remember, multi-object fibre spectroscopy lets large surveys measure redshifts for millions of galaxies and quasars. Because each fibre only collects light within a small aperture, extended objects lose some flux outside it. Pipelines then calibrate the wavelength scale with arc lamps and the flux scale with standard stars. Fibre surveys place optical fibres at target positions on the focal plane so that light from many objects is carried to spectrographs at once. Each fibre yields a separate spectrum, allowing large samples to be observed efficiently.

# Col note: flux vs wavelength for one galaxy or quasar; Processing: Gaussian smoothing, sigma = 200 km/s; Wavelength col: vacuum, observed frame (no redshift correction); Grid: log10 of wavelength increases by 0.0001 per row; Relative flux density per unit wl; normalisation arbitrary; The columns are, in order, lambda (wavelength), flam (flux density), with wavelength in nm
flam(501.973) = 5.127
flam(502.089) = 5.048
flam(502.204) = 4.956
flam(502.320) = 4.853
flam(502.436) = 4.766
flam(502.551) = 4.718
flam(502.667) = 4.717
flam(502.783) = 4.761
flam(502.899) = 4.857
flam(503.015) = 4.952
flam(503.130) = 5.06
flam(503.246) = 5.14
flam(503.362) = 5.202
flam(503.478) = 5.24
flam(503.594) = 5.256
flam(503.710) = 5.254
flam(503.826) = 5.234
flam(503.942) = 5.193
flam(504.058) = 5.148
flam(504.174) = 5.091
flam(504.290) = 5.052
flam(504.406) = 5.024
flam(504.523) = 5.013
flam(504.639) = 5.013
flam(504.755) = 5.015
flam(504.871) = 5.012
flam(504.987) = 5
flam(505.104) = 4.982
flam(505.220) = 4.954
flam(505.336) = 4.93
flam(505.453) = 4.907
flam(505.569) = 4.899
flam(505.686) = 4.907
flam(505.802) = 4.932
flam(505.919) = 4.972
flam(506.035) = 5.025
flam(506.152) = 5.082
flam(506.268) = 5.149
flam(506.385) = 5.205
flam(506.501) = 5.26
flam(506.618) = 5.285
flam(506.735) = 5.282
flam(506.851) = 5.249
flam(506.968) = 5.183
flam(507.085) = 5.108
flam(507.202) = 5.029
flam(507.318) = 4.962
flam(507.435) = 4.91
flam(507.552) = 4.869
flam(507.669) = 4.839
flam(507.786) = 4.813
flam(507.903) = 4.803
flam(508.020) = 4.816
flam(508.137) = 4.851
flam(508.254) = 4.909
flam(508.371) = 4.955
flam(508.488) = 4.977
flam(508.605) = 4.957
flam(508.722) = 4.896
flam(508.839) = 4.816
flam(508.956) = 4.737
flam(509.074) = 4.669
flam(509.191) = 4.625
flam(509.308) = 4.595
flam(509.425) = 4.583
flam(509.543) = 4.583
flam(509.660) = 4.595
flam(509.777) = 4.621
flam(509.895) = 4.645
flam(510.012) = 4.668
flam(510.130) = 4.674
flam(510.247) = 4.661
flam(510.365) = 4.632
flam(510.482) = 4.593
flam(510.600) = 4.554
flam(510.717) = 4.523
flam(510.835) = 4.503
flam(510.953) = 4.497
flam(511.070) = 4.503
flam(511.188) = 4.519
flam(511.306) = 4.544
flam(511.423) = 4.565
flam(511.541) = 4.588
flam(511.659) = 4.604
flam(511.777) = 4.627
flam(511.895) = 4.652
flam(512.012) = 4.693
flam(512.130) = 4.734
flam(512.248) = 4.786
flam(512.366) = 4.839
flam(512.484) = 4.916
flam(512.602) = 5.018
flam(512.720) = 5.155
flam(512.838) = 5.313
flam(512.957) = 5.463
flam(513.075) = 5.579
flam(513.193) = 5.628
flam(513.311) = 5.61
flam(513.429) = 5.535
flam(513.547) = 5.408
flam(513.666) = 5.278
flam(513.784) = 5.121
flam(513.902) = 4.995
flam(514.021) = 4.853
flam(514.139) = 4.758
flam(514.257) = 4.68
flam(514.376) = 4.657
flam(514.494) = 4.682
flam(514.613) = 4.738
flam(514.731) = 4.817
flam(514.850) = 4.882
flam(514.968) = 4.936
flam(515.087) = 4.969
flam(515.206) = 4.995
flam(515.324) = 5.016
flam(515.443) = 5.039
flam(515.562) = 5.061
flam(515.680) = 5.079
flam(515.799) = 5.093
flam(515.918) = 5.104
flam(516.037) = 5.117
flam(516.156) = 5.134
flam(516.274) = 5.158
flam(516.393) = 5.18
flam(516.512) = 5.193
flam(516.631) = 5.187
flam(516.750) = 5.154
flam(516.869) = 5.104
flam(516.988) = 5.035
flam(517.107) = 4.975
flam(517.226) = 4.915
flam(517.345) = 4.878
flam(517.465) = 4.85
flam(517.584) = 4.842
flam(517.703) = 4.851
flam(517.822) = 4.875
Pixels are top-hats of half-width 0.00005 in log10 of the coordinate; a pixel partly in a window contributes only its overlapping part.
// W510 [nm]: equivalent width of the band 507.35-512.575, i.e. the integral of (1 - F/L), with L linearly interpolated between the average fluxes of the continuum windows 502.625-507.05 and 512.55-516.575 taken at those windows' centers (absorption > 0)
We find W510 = 0.39 nm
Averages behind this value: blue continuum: 5.07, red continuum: 5.1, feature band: 4.71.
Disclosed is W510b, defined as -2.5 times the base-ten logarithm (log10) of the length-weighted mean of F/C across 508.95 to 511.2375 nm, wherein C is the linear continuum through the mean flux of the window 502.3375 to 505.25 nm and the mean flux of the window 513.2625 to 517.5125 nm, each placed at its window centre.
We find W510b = 0.10 mag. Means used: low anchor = 5.02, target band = 4.6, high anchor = 5.03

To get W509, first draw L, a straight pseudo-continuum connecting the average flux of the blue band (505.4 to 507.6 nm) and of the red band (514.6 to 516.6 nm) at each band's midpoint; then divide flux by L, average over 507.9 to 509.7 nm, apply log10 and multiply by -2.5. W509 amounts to 0.063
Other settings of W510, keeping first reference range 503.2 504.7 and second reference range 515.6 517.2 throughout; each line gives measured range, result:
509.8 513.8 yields 0.20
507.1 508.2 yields 0.05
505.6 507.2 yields 0.01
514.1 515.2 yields 0.07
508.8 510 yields 0.11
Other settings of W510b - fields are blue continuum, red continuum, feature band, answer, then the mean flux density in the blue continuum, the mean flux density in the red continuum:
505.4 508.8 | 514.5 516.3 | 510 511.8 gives 0.096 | 5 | 5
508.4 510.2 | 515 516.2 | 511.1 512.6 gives 0.039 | 4.71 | 5.05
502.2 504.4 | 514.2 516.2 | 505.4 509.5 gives 0.011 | 5.03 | 4.94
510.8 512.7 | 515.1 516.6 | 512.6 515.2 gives -0.044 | 4.68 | 5.1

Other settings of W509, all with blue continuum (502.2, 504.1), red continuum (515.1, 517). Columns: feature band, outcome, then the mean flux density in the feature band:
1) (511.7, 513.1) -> 0.025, 4.96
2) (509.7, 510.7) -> 0.098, 4.63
